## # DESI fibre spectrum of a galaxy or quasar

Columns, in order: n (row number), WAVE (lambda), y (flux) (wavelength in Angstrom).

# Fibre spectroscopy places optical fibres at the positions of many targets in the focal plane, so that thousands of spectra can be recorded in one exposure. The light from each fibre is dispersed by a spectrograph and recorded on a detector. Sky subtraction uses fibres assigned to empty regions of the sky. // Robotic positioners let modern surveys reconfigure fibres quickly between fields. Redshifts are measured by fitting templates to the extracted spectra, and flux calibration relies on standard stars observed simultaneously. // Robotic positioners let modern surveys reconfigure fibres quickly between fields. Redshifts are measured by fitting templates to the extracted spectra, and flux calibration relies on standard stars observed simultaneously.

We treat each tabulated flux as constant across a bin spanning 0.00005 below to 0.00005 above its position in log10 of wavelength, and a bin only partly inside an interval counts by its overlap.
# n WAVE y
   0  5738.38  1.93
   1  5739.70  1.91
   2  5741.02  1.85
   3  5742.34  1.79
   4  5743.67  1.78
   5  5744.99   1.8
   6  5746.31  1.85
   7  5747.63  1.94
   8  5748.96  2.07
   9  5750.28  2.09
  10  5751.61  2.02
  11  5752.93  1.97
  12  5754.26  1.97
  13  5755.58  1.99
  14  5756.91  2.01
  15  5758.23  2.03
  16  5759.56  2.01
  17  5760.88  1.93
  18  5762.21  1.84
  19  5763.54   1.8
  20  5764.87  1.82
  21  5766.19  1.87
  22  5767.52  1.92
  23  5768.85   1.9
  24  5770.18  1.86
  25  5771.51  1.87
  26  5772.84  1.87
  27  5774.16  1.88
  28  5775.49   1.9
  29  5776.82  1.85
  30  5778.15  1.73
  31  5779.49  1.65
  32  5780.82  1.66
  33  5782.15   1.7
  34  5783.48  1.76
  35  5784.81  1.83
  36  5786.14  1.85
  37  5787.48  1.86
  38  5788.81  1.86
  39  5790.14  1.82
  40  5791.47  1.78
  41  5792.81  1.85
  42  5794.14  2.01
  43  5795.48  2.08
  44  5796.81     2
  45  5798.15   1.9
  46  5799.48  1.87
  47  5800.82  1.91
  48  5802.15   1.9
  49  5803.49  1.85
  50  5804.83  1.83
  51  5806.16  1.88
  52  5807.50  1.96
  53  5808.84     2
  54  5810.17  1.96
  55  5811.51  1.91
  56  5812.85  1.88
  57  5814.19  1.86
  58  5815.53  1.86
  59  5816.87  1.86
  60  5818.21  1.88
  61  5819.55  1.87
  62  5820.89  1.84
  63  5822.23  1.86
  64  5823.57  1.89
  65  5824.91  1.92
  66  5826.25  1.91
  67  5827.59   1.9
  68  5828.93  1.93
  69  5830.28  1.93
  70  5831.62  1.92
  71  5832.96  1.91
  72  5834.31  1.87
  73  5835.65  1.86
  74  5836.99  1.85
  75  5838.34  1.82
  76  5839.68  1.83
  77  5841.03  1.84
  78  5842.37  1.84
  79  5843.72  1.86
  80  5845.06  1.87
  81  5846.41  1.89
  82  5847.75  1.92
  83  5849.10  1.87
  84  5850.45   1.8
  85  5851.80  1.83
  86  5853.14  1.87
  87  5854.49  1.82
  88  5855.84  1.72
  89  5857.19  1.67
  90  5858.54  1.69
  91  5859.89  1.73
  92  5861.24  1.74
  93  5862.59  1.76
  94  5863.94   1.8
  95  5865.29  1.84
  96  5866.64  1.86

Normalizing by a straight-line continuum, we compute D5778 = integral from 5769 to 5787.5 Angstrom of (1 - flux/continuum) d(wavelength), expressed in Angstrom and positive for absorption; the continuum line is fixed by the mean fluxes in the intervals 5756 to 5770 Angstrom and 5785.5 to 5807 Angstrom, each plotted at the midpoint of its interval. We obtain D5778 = 0.9 Angstrom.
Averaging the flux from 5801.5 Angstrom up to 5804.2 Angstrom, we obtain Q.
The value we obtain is 1.87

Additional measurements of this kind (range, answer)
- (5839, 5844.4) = 1.84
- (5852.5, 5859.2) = 1.75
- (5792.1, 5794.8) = 1.93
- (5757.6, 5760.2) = 2.02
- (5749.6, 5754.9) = 2.01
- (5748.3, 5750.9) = 2.08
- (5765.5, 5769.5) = 1.9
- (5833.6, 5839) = 1.85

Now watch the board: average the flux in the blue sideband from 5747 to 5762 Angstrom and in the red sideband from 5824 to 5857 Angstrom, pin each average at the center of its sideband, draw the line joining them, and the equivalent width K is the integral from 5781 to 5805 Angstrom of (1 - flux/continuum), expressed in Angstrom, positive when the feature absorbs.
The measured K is 0.9 Angstrom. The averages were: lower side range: 2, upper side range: 1.86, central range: 1.87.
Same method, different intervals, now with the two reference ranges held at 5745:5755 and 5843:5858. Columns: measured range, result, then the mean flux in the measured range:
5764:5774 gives 0.4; 1.87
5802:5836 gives -0.4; 1.89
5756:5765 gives 0.1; 1.93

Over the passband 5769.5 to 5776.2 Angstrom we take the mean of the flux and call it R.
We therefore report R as 1.88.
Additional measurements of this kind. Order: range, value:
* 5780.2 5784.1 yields 1.71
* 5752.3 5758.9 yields 1.99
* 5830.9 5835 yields 1.9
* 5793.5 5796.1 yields 2.04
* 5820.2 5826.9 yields 1.88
